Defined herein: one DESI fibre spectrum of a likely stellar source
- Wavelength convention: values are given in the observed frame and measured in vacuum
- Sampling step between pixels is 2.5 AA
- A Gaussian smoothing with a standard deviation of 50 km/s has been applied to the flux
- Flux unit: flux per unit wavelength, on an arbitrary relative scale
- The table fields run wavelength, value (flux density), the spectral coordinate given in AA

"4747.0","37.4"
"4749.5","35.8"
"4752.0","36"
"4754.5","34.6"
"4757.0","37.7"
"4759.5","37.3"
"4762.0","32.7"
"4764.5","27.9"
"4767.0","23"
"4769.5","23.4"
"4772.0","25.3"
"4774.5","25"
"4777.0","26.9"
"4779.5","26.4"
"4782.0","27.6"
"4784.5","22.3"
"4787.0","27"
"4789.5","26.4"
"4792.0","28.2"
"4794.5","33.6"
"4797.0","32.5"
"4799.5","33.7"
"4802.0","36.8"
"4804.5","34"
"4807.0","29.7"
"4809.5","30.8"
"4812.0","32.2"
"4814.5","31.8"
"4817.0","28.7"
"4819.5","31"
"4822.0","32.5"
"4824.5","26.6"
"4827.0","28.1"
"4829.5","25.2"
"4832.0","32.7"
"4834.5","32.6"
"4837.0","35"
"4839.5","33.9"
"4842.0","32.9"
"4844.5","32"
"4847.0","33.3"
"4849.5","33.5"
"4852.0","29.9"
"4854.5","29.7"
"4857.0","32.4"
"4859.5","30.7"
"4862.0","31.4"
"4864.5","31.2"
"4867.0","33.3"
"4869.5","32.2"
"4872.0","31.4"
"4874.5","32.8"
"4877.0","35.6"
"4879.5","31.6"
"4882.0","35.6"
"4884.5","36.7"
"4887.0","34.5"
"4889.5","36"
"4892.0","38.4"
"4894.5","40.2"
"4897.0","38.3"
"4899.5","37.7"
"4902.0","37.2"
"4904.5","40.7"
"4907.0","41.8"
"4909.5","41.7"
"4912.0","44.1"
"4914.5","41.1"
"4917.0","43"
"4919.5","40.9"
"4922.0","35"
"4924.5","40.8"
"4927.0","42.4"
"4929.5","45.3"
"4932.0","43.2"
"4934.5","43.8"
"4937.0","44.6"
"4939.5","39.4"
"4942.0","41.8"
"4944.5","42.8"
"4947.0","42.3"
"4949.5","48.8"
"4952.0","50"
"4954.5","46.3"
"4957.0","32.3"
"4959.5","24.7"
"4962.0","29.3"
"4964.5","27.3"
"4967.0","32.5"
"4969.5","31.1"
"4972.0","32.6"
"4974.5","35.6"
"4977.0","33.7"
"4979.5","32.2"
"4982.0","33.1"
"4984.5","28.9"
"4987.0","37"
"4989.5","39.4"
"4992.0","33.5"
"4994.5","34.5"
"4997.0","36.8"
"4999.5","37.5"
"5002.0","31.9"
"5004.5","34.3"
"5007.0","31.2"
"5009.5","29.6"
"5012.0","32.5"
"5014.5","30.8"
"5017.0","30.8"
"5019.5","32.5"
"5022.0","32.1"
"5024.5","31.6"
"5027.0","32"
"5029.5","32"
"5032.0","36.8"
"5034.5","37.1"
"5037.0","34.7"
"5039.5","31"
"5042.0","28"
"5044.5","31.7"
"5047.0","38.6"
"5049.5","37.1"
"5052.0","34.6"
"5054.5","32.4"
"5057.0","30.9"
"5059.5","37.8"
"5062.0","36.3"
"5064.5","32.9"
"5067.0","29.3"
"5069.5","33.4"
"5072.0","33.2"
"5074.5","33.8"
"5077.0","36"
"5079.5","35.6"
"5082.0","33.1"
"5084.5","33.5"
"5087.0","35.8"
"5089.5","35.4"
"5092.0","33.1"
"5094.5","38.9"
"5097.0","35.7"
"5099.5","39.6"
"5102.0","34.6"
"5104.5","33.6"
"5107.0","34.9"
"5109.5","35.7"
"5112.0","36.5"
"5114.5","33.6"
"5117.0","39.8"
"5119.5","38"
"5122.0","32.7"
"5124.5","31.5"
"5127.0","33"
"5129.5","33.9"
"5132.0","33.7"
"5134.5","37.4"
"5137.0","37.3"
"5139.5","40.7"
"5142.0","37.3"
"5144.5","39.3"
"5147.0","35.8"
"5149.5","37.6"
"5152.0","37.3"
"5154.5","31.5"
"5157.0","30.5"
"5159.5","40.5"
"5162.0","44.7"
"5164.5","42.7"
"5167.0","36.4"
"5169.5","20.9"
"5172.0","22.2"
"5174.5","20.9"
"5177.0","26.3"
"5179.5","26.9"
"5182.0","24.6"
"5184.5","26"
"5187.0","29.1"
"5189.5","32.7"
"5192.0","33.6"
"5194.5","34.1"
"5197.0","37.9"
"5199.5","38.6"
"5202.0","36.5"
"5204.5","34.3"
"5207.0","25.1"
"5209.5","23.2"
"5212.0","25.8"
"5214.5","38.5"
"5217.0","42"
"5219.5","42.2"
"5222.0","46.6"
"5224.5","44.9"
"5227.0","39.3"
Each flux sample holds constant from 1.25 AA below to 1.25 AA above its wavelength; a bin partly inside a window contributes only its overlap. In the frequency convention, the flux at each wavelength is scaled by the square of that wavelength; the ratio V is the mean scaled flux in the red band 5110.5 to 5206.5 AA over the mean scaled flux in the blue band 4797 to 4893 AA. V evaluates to 1.18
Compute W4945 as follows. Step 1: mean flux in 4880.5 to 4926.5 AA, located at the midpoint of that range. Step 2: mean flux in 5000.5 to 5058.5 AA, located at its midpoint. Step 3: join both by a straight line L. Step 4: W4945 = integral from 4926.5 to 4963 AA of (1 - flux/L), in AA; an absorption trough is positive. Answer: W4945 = -4.0 AA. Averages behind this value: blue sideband 39.1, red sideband 32.8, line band 41.2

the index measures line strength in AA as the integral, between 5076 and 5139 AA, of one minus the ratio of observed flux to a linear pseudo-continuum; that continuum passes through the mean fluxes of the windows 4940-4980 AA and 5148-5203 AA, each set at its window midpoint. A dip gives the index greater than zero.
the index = -3.18 AA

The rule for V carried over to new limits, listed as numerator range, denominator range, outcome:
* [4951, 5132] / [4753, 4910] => 1.15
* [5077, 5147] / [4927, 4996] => 1.02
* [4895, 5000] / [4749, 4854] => 1.33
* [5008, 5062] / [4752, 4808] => 1.24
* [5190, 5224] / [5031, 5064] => 1.10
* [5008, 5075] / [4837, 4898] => 1.05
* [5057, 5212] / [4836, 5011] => 1.01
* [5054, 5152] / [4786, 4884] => 1.24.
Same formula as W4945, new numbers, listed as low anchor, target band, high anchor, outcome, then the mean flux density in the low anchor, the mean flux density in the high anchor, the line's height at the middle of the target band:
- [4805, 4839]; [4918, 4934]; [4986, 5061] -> -4.6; 30.7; 33.7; 32.2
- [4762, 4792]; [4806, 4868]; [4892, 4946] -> 2.1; 26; 41.2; 32.4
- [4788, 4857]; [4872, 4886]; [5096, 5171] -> -0.9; 31.4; 35.8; 32.2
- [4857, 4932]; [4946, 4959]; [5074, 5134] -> -2.2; 37.3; 35.1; 36.7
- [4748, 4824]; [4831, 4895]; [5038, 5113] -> -3.9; 30.3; 34.4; 31.4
